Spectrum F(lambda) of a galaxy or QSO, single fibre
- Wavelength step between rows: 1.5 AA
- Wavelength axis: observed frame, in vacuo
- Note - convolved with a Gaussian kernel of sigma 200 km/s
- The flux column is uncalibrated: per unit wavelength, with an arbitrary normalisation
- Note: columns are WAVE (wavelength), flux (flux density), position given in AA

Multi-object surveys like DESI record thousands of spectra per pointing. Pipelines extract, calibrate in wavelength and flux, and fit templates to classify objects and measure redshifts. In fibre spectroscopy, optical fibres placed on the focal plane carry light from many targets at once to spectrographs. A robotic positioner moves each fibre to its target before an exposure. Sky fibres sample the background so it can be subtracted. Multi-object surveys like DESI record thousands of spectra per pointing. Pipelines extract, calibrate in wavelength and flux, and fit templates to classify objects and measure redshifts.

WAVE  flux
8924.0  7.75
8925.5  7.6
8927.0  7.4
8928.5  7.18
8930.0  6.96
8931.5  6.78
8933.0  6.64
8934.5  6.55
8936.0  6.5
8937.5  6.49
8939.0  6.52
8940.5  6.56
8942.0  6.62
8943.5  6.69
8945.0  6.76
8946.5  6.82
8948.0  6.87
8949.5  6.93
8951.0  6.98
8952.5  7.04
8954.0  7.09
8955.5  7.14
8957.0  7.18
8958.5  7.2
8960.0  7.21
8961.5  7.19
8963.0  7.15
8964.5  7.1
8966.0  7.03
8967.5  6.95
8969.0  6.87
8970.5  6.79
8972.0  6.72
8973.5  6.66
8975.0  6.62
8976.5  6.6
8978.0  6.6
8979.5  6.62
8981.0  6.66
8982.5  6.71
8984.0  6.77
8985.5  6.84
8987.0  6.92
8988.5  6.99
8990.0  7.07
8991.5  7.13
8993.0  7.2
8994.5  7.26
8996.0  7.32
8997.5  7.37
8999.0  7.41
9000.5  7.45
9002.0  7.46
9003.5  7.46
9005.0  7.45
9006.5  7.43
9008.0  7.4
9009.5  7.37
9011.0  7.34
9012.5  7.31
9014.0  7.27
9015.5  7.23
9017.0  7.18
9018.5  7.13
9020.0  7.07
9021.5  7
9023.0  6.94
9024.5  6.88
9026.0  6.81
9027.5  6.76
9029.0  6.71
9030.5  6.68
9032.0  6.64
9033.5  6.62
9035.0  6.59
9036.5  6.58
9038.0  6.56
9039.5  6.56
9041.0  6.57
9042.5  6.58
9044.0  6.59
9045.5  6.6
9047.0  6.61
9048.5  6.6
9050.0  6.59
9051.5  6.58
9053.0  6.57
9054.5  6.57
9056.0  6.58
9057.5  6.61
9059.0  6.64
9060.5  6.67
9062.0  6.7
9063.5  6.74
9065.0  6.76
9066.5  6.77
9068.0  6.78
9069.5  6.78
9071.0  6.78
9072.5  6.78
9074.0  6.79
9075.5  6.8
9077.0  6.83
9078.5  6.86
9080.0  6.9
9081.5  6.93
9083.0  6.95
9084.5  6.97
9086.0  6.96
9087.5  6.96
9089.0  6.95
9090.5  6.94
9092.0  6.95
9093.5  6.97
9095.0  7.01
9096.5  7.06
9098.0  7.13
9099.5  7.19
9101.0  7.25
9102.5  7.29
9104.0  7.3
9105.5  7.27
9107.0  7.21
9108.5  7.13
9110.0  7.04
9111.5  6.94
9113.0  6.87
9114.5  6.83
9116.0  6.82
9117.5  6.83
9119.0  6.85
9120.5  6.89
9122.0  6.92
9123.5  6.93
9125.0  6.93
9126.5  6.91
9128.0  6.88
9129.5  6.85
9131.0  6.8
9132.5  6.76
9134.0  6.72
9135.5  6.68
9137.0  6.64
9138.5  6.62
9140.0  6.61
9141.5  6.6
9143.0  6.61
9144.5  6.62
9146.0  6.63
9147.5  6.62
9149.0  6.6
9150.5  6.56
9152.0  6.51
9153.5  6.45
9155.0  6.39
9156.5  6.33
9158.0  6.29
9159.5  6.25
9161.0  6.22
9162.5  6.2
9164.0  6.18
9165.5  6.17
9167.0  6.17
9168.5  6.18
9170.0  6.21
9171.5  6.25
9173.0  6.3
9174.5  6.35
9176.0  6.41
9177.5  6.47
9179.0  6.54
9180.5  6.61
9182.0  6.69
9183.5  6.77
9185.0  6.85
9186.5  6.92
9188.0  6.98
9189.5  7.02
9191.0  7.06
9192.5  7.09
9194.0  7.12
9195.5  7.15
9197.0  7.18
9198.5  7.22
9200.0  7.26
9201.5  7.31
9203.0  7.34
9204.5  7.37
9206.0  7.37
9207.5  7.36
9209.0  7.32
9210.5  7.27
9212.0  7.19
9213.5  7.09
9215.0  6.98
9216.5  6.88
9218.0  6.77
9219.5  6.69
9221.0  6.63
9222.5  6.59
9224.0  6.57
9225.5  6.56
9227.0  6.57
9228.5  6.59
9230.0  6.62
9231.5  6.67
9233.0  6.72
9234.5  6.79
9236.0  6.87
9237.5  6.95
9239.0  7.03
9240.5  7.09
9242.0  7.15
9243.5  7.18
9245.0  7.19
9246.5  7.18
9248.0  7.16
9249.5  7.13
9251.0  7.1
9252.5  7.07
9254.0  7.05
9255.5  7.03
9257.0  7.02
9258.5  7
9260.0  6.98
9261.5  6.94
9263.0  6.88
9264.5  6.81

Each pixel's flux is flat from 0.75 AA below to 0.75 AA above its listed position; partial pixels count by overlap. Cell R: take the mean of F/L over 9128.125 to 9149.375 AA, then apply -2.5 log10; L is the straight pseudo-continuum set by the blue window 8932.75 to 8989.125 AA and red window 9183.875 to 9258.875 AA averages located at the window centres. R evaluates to 0.04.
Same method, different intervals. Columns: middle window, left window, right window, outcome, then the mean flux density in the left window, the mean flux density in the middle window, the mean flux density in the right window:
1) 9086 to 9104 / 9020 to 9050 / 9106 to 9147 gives -0.05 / 6.69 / 7.07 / 6.82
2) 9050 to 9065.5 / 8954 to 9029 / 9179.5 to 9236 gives 0.06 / 7.06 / 6.64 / 6.95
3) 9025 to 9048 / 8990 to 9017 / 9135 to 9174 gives 0.08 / 7.33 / 6.63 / 6.42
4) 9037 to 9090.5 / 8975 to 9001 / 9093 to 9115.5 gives 0.05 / 6.98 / 6.73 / 7.1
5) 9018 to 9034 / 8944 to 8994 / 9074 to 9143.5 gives 0.01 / 6.92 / 6.84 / 6.92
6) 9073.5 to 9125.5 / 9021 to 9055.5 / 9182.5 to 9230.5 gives -0.03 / 6.66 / 6.99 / 6.99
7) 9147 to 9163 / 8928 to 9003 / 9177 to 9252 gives 0.09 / 6.92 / 6.4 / 6.97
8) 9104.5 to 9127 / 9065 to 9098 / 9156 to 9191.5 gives -0.04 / 6.89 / 6.96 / 6.47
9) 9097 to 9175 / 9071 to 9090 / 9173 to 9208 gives 0.04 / 6.89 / 6.69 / 6.96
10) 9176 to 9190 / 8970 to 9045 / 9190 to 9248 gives 0.04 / 6.96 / 6.74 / 7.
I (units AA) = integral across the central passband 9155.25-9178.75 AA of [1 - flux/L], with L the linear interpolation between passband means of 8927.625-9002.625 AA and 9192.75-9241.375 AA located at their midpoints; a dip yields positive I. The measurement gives 2.3 AA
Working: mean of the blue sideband 6.92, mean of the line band 6.27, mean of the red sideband 6.97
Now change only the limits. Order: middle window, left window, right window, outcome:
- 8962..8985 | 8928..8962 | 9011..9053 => 0.1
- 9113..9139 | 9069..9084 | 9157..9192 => -0.6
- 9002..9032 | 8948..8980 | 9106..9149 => -1.0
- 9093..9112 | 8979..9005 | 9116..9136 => -0.7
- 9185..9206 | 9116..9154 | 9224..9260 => -0.9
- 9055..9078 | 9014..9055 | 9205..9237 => 0.1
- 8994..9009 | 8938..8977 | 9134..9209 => -1.2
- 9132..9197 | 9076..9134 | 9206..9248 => 3.5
